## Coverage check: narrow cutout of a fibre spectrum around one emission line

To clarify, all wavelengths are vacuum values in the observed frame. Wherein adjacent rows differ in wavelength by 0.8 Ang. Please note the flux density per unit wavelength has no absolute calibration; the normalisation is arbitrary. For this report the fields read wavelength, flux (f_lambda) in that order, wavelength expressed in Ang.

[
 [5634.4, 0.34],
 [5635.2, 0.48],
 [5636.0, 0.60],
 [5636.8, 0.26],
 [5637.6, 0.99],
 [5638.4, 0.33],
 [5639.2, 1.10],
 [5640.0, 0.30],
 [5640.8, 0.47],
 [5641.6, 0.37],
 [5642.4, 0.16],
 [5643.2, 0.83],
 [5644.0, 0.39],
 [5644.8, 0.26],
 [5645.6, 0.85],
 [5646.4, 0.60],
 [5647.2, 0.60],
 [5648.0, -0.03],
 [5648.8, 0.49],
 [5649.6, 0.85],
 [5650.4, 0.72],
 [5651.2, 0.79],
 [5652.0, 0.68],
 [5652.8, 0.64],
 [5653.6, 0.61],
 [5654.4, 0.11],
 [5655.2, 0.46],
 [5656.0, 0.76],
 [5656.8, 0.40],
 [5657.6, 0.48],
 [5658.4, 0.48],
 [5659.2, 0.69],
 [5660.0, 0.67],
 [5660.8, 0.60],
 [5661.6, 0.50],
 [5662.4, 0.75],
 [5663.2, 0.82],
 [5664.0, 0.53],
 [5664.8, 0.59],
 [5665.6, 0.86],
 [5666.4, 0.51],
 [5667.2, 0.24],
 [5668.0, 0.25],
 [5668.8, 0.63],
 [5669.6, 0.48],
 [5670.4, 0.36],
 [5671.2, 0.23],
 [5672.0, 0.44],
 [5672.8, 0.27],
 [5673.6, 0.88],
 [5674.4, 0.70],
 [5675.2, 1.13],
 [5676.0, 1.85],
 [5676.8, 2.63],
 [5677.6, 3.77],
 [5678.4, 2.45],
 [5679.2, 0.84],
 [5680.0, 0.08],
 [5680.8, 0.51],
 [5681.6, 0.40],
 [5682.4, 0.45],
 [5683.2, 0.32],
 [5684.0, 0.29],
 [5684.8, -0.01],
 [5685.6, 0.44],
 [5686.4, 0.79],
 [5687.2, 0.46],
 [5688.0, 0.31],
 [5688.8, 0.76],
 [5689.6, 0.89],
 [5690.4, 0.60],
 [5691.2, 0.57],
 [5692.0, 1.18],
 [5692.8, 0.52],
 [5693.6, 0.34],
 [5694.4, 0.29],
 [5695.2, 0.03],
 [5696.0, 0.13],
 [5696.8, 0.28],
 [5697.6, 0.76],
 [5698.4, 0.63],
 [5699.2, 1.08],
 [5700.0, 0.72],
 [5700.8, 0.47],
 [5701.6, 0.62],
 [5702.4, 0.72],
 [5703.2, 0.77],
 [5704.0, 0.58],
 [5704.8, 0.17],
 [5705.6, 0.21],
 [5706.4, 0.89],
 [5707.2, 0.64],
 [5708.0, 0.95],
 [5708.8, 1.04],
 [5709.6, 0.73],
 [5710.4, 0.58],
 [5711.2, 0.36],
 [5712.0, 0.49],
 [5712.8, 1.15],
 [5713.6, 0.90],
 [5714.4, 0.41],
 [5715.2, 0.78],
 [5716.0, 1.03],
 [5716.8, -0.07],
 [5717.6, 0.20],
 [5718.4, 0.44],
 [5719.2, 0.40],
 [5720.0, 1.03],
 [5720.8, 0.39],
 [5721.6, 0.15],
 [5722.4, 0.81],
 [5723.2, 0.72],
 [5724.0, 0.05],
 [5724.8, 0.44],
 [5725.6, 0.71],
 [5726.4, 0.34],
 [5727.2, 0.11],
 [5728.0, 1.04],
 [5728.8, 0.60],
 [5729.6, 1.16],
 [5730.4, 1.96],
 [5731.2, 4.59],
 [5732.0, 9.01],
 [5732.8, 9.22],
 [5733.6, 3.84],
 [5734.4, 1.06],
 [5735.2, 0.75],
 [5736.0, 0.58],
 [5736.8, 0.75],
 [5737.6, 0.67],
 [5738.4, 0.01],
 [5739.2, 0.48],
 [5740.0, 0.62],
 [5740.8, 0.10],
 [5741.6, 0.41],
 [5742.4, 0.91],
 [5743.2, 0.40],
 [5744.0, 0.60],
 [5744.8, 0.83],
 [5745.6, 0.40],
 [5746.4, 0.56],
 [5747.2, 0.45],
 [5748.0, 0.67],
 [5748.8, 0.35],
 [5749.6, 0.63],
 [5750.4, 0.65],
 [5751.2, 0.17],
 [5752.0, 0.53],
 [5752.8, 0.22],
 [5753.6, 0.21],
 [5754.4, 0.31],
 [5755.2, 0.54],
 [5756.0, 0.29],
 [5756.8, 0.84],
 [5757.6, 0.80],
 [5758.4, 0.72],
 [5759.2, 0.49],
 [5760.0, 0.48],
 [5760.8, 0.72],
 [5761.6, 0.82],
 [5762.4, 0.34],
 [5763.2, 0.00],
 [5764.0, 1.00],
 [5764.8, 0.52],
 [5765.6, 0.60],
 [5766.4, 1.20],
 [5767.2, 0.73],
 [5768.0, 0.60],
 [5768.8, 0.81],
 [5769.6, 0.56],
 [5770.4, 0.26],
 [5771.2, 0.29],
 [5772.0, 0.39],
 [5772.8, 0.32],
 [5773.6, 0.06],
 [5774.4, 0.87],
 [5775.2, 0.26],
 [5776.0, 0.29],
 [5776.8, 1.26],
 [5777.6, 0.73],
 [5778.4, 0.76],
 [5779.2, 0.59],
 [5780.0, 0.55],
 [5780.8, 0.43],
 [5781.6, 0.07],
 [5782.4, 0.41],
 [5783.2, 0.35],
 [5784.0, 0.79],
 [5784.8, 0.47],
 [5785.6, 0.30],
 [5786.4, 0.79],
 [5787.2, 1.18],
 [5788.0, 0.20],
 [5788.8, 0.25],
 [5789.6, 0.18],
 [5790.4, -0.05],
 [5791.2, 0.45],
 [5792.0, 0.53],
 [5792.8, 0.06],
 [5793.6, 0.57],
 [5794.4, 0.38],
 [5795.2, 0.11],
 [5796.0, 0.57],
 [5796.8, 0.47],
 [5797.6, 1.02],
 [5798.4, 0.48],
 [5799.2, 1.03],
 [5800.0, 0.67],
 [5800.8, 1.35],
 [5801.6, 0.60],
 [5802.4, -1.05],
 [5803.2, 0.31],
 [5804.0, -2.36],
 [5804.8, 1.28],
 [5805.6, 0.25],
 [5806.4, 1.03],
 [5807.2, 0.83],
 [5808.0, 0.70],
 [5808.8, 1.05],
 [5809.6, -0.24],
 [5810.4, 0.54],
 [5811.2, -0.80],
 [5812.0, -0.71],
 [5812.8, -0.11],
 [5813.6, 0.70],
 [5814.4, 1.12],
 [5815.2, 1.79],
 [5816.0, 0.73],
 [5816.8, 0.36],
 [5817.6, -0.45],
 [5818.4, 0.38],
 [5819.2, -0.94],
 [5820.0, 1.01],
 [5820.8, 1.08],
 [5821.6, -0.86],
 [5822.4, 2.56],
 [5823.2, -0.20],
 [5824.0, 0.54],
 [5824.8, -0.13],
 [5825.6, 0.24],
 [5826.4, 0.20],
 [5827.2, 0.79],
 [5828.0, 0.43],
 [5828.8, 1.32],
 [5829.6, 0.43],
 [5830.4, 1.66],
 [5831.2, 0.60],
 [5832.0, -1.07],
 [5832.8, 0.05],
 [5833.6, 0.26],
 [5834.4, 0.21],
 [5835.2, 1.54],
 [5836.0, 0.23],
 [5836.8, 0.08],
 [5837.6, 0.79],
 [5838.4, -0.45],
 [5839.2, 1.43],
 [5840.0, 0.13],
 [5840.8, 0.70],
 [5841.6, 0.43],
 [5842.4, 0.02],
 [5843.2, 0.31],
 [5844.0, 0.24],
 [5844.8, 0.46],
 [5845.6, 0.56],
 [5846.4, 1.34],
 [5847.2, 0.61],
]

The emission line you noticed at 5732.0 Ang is [O III] 5007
